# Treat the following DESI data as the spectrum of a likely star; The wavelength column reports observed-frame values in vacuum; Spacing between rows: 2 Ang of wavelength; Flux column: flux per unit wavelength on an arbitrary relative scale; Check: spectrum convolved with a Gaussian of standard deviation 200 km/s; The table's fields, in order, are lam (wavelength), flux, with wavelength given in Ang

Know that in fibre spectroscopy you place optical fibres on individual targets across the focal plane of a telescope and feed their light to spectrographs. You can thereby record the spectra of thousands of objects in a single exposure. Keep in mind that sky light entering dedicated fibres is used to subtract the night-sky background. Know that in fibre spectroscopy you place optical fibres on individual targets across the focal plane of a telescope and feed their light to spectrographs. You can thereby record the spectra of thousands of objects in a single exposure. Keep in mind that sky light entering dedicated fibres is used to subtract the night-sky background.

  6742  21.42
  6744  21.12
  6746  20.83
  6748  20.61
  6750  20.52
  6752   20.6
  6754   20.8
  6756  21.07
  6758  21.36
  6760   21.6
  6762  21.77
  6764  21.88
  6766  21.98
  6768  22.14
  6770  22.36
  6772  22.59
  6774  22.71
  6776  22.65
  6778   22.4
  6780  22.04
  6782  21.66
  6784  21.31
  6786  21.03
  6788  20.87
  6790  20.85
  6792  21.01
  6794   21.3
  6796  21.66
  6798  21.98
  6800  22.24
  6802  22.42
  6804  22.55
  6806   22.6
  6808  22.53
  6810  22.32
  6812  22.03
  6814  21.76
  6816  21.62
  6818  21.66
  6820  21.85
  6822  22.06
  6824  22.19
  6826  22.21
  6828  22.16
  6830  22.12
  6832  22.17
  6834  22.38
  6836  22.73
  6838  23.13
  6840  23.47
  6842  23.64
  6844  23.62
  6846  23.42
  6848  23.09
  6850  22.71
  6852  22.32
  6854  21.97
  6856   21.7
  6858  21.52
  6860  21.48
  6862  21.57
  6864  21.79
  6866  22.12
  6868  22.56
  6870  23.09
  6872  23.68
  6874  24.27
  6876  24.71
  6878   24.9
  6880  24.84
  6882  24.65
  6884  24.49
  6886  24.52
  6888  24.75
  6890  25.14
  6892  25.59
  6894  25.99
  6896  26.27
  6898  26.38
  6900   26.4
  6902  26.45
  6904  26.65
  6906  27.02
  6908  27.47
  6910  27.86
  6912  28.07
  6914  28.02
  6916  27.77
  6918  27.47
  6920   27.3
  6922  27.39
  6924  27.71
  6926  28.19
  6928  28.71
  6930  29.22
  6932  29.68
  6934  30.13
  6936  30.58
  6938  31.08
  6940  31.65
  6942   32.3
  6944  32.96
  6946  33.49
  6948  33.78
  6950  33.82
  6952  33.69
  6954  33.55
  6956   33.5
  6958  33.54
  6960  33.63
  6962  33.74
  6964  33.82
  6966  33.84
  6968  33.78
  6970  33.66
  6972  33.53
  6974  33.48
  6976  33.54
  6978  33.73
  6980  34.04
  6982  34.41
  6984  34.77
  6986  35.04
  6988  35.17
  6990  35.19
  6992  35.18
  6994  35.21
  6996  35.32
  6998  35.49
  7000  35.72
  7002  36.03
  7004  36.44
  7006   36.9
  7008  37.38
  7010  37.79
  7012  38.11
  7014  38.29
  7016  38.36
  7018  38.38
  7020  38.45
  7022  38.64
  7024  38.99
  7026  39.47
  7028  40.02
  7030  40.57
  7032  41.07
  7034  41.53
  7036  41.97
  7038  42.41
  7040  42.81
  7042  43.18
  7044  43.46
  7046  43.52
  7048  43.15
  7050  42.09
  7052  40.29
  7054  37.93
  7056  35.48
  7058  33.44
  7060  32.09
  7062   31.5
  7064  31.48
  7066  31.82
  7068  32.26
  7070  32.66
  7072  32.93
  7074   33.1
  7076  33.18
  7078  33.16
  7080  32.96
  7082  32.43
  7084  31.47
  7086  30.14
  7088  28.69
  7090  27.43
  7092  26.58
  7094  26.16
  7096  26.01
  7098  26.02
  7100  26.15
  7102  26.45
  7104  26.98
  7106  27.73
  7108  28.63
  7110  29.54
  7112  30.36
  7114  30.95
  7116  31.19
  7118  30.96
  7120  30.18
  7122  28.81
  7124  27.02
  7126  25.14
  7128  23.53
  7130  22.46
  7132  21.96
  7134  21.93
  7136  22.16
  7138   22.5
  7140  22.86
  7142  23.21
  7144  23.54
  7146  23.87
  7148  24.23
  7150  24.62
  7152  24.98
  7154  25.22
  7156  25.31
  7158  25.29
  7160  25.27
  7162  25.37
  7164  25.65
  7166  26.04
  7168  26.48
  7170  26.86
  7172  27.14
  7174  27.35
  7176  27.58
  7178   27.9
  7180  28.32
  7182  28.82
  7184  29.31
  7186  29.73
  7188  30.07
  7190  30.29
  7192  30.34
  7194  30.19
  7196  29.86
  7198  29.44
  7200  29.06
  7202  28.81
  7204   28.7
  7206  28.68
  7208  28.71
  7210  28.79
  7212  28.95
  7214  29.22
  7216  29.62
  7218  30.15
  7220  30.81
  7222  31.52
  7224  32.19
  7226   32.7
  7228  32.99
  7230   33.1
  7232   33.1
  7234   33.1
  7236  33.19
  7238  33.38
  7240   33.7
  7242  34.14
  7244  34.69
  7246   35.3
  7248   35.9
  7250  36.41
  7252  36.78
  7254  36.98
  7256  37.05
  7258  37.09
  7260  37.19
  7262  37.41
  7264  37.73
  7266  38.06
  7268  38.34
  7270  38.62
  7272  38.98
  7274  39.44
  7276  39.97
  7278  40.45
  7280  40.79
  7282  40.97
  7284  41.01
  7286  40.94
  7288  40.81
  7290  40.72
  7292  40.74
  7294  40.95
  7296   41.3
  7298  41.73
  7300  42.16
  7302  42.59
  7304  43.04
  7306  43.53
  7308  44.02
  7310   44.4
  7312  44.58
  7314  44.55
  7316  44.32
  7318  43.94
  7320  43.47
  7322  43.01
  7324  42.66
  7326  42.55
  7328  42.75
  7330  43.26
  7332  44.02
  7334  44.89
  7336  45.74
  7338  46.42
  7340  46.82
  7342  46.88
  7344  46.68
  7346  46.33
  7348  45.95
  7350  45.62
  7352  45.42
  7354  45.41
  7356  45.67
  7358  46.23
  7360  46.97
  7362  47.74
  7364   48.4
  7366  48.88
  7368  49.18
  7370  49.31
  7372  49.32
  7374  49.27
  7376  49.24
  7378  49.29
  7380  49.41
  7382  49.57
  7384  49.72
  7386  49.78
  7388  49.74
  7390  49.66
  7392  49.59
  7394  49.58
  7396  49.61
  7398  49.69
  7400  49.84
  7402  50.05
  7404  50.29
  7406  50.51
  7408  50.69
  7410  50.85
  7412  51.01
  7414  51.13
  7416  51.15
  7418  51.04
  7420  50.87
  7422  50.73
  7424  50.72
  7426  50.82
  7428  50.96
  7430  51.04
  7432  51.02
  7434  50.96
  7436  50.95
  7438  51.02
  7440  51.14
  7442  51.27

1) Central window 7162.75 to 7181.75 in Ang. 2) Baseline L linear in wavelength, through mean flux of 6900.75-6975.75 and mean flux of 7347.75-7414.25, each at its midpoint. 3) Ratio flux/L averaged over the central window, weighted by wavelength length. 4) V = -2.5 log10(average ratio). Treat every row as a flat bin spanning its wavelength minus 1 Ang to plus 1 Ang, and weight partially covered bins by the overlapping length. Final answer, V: 0.43 mag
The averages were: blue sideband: 30.8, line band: 27.1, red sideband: 48.9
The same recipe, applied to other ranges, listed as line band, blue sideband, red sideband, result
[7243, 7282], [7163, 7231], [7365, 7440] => -0.055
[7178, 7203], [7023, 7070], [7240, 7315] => 0.311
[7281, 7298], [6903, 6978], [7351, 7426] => 0.109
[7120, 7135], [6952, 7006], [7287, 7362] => 0.481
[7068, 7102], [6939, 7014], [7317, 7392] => 0.261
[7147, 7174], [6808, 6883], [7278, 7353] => 0.387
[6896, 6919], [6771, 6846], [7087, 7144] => -0.156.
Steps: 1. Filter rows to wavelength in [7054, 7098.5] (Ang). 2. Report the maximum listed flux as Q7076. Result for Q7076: 37.93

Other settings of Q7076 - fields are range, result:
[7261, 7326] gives 44.58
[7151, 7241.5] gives 33.7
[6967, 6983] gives 34.41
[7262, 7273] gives 38.98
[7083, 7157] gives 31.47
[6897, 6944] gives 32.96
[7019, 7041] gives 42.81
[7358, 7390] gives 49.78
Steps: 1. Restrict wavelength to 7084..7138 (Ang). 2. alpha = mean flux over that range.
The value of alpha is 27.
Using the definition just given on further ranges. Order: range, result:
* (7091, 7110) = 26.9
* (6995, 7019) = 37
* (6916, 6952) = 30.3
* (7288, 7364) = 44.3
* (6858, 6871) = 22.1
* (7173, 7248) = 30.7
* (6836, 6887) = 23.2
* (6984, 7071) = 37.6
